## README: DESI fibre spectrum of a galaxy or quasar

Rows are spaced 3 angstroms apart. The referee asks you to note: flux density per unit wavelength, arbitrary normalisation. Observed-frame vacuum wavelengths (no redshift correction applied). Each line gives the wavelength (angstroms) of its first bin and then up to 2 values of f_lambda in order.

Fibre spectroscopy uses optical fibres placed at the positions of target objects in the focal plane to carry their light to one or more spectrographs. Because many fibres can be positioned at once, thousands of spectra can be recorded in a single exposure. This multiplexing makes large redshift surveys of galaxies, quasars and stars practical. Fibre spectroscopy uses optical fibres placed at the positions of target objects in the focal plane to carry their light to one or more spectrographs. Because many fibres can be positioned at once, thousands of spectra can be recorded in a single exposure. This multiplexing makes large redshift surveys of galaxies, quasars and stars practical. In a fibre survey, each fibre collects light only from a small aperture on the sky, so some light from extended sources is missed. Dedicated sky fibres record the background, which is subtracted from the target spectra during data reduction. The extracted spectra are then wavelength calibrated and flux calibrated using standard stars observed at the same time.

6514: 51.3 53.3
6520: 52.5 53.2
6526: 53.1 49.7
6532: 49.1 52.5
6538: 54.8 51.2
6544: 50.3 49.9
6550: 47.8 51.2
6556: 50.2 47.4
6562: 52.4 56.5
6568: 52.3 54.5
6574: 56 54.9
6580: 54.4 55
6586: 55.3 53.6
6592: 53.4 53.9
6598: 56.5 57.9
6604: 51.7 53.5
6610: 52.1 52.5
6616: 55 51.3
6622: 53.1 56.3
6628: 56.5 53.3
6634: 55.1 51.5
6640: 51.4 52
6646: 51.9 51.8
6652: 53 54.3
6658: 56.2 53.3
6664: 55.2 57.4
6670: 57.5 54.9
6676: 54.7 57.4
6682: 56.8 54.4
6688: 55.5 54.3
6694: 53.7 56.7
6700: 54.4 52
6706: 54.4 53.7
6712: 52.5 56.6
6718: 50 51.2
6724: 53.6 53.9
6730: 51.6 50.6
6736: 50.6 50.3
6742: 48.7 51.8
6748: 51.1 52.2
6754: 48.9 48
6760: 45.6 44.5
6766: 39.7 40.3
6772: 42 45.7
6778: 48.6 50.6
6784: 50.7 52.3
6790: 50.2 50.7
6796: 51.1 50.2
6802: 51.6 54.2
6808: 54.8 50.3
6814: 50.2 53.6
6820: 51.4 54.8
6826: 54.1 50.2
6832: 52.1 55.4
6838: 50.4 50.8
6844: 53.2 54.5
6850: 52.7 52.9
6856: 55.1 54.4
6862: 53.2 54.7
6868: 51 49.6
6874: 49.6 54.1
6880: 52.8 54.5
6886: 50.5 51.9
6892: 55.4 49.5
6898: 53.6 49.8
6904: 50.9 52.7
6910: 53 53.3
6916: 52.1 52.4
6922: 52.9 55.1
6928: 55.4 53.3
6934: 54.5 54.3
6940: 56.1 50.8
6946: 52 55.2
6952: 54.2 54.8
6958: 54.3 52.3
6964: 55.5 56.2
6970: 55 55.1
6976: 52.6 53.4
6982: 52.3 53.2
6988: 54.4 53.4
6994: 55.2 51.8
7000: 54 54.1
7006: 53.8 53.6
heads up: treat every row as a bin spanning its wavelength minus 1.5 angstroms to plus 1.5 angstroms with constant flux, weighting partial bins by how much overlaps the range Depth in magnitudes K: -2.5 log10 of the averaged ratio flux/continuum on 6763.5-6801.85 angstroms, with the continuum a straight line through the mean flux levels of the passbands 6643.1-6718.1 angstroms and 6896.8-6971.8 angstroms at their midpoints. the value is 0.14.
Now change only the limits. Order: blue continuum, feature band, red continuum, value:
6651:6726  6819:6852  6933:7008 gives 0.03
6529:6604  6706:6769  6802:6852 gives 0.05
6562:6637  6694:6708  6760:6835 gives -0.05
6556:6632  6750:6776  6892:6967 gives 0.19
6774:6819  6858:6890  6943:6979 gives 0.00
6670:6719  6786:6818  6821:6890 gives 0.03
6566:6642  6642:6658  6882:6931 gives 0.02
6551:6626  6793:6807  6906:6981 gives 0.04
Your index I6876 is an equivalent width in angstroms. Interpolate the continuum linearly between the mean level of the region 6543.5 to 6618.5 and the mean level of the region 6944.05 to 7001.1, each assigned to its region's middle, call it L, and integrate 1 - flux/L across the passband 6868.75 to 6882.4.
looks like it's 0.5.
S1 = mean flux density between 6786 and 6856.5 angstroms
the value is 52.3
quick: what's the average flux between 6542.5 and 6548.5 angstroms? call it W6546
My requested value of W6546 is 50.1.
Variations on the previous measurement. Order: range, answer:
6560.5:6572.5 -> 53.9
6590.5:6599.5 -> 54.6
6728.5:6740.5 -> 50.8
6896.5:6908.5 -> 51.8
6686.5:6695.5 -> 54.5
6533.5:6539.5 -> 53.6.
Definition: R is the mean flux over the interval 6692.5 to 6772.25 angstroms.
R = 50.4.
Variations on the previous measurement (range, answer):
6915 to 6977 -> 54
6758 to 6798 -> 47.1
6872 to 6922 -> 52.2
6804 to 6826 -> 52.8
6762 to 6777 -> 42.6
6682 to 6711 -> 54.4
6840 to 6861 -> 53.4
